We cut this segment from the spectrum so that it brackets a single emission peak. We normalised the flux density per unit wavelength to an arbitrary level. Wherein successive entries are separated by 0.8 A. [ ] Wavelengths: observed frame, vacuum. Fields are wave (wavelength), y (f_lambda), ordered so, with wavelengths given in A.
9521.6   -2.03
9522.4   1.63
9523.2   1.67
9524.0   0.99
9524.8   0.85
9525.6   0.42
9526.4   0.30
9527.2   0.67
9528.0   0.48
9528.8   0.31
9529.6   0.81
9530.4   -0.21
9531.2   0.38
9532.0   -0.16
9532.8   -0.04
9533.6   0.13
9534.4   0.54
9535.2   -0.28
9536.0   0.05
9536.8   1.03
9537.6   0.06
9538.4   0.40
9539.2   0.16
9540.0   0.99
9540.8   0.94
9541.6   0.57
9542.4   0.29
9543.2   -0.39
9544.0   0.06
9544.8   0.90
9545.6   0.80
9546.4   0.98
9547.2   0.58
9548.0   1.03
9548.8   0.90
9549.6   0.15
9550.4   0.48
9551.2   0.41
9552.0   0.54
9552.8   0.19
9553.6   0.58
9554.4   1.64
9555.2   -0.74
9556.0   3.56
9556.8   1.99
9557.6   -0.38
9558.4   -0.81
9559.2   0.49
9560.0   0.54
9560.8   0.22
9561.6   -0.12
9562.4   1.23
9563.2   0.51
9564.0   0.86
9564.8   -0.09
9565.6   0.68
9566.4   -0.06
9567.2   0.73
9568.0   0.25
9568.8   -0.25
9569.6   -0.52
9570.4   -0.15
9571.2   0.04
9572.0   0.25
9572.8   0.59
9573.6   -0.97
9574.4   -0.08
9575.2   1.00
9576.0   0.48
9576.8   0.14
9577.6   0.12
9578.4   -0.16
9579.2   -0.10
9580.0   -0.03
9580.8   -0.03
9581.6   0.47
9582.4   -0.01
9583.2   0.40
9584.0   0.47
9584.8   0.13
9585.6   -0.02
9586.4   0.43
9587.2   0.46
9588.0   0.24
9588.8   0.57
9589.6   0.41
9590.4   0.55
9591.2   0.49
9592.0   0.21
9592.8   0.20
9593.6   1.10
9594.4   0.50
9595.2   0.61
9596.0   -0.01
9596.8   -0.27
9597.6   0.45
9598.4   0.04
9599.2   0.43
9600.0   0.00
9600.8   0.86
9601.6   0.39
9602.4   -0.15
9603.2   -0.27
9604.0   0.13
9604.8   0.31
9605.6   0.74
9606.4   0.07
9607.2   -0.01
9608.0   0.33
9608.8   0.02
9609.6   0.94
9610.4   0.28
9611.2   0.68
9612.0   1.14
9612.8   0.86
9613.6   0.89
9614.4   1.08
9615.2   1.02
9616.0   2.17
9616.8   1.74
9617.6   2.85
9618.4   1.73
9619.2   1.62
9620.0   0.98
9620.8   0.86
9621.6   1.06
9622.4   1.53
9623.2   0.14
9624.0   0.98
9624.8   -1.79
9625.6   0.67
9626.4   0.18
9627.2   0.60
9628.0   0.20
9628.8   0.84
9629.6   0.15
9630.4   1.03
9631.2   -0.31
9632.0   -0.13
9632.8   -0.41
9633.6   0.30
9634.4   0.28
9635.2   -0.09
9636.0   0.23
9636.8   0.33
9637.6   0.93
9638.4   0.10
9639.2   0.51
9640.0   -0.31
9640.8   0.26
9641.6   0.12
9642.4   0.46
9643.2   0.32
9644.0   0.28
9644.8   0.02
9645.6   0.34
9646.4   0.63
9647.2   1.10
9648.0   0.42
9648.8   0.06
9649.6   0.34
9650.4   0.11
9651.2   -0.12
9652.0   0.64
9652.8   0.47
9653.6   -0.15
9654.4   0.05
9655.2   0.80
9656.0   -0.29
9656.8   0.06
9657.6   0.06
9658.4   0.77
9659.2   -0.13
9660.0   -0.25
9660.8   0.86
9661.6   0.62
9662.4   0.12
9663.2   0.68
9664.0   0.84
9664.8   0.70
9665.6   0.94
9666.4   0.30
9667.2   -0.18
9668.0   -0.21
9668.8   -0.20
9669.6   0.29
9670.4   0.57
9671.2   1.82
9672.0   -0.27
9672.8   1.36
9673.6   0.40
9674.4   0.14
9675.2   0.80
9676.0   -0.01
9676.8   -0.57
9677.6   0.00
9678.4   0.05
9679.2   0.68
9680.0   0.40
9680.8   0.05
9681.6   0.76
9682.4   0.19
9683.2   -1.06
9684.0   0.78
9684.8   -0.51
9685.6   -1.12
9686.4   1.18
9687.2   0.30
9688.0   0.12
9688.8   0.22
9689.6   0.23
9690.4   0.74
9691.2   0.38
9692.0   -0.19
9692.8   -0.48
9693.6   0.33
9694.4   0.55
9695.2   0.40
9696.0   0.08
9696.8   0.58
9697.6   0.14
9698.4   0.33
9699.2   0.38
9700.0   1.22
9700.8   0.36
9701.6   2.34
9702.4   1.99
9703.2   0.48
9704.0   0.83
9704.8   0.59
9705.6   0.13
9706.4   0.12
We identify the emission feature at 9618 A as H-beta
